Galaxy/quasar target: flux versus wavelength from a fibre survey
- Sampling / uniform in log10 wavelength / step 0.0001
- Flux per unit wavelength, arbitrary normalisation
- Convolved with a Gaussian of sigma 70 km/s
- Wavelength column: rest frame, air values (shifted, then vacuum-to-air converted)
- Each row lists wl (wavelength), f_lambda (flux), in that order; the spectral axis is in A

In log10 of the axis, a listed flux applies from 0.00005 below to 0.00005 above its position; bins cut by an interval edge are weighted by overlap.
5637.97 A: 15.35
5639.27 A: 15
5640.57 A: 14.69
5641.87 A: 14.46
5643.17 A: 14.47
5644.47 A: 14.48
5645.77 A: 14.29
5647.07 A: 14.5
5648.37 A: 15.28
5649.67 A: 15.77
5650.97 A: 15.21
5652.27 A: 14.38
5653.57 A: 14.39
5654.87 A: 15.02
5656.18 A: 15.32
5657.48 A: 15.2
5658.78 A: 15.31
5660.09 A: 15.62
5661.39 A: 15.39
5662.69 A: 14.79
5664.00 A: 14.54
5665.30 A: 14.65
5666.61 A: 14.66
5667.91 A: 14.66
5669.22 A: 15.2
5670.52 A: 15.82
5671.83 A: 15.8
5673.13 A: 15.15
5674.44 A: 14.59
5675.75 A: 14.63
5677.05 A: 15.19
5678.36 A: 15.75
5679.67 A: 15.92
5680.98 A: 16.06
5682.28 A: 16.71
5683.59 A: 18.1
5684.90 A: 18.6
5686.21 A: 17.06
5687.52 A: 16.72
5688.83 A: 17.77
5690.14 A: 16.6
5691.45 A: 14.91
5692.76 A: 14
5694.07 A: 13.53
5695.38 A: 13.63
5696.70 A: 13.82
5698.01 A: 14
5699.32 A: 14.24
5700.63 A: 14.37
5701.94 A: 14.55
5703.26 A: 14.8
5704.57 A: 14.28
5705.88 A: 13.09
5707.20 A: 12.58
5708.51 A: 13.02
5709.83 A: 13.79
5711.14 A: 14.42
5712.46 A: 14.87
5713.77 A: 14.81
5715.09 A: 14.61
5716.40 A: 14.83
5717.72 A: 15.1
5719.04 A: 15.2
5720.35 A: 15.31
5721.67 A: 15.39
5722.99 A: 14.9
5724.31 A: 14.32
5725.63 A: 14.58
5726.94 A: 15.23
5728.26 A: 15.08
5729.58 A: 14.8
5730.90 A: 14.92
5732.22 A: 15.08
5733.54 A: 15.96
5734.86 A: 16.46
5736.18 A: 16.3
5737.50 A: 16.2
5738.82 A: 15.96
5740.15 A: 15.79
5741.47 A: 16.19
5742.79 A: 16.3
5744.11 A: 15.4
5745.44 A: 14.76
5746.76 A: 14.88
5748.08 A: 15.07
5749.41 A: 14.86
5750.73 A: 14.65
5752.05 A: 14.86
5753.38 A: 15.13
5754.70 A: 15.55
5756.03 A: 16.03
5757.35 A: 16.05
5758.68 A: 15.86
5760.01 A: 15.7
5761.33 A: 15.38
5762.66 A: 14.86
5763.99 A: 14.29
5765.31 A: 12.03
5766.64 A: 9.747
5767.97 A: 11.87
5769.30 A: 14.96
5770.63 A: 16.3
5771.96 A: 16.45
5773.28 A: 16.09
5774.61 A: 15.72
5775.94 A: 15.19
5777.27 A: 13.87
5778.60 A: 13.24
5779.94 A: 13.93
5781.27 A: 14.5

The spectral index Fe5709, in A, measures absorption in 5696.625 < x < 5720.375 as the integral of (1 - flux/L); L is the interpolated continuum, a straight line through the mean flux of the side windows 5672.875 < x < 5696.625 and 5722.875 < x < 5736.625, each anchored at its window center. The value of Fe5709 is 1.9 A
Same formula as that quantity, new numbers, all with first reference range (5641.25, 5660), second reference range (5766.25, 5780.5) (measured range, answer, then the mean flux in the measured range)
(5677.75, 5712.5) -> -0.88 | 15.1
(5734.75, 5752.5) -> -1.24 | 15.5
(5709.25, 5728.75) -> -0.30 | 14.8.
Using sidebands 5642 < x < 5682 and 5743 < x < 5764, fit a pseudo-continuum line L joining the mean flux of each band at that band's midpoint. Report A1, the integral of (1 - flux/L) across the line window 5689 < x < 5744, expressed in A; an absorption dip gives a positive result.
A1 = 1.2 A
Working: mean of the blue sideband 15.1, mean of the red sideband 15.3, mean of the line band 14.9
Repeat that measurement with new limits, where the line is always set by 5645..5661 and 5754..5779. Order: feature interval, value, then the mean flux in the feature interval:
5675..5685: -0.9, 16.2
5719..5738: -0.6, 15.3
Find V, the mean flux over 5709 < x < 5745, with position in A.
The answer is 15.2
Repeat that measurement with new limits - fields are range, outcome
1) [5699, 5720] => 14.3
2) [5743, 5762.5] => 15.3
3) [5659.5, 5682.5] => 15.3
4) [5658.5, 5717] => 15.1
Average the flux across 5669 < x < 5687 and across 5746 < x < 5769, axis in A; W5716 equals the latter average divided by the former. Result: 0.90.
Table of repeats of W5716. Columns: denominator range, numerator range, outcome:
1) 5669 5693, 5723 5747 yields 0.96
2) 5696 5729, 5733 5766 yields 1.06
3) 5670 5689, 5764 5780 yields 0.87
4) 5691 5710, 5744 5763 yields 1.10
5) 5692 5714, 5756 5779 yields 1.05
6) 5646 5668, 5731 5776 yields 1.01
